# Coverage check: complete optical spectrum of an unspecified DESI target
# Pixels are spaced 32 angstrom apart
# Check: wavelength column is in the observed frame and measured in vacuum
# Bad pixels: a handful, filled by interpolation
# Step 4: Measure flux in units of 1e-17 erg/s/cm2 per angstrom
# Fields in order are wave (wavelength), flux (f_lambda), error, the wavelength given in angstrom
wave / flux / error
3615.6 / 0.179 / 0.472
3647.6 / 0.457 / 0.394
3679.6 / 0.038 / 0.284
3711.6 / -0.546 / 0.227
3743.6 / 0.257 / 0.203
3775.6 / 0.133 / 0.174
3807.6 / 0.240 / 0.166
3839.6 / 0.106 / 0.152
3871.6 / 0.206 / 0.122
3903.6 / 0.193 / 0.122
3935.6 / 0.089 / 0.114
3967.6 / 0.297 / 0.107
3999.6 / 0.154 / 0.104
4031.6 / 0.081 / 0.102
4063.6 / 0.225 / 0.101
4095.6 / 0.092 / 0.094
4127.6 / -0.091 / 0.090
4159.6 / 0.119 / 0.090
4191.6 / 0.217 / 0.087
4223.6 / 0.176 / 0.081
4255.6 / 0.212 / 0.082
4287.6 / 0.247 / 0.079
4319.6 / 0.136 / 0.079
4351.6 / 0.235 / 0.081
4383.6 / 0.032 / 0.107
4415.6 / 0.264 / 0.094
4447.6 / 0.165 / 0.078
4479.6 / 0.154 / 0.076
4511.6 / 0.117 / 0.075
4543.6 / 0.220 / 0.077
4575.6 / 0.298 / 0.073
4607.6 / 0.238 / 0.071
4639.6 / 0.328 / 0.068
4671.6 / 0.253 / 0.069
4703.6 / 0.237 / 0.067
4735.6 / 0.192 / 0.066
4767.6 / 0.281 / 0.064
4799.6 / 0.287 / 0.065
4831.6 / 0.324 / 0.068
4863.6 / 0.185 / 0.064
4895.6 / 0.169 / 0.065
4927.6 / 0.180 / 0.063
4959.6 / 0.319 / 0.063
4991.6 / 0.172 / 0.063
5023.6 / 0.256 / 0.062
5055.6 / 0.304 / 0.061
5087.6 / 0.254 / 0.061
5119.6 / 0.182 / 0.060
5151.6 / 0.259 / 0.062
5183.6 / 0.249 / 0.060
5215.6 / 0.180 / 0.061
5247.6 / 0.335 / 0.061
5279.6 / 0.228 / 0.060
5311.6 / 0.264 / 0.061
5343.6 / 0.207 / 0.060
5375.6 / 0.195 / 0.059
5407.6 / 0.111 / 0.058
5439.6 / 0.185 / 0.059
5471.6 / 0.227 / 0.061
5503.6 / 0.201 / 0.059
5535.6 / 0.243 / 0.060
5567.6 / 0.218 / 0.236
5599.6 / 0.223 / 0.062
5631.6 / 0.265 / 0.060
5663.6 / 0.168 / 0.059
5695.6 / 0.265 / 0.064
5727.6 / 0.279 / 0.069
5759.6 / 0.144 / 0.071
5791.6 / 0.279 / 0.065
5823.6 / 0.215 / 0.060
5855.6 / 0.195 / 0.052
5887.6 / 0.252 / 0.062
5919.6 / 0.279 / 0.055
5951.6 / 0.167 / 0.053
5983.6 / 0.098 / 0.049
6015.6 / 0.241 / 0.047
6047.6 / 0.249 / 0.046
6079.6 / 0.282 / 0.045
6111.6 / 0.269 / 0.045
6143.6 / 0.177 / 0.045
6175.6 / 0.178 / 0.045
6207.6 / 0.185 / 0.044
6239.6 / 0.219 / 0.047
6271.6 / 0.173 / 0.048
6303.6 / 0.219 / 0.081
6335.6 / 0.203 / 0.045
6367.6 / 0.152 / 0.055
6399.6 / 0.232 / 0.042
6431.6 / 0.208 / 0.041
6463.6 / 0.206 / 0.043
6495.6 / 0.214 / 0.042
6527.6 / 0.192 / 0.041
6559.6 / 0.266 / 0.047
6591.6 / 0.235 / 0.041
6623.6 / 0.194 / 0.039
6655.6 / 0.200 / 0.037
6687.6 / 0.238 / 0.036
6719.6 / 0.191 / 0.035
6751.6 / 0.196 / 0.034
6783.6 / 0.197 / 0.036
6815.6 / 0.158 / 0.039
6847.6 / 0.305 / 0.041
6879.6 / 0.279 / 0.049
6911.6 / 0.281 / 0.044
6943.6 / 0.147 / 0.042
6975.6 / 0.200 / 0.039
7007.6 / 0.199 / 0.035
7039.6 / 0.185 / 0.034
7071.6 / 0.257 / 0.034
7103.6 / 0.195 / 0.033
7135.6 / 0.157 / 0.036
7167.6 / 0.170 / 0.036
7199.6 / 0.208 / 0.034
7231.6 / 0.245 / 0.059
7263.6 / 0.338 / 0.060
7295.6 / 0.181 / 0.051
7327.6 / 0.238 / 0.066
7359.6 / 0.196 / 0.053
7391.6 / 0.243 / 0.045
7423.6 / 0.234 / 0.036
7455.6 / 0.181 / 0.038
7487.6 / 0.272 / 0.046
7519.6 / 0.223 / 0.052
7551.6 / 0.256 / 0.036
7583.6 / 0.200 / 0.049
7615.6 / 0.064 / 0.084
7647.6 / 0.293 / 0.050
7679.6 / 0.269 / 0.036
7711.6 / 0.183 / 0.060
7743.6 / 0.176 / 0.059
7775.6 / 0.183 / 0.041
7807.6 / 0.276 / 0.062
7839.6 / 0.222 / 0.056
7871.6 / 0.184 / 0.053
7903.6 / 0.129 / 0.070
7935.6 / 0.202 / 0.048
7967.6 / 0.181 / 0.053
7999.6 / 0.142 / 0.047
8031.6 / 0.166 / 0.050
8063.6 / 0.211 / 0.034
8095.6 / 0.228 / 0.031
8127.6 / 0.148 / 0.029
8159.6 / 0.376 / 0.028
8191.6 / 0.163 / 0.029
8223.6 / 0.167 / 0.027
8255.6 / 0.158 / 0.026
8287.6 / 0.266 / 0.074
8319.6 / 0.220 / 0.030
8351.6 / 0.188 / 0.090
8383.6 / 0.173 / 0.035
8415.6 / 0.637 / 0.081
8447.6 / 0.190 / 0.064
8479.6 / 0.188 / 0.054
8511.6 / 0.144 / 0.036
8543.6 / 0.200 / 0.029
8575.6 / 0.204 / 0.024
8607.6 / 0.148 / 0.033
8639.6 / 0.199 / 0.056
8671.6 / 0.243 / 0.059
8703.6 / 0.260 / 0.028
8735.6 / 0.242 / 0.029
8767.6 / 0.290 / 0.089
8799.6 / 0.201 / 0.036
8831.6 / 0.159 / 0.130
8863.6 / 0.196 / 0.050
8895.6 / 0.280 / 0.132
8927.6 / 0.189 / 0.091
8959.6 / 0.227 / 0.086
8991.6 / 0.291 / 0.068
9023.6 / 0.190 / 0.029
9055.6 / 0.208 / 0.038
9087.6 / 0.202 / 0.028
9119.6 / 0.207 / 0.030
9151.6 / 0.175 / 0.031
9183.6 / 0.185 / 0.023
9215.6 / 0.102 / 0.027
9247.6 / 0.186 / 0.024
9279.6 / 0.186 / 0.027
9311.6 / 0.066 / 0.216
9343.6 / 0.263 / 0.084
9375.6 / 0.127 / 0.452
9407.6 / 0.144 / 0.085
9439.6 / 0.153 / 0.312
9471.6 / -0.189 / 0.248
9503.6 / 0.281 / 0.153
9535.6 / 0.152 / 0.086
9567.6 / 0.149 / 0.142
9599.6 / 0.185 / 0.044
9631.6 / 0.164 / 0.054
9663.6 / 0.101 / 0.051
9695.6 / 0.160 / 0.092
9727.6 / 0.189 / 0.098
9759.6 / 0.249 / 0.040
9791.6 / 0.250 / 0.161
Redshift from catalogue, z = 1.19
